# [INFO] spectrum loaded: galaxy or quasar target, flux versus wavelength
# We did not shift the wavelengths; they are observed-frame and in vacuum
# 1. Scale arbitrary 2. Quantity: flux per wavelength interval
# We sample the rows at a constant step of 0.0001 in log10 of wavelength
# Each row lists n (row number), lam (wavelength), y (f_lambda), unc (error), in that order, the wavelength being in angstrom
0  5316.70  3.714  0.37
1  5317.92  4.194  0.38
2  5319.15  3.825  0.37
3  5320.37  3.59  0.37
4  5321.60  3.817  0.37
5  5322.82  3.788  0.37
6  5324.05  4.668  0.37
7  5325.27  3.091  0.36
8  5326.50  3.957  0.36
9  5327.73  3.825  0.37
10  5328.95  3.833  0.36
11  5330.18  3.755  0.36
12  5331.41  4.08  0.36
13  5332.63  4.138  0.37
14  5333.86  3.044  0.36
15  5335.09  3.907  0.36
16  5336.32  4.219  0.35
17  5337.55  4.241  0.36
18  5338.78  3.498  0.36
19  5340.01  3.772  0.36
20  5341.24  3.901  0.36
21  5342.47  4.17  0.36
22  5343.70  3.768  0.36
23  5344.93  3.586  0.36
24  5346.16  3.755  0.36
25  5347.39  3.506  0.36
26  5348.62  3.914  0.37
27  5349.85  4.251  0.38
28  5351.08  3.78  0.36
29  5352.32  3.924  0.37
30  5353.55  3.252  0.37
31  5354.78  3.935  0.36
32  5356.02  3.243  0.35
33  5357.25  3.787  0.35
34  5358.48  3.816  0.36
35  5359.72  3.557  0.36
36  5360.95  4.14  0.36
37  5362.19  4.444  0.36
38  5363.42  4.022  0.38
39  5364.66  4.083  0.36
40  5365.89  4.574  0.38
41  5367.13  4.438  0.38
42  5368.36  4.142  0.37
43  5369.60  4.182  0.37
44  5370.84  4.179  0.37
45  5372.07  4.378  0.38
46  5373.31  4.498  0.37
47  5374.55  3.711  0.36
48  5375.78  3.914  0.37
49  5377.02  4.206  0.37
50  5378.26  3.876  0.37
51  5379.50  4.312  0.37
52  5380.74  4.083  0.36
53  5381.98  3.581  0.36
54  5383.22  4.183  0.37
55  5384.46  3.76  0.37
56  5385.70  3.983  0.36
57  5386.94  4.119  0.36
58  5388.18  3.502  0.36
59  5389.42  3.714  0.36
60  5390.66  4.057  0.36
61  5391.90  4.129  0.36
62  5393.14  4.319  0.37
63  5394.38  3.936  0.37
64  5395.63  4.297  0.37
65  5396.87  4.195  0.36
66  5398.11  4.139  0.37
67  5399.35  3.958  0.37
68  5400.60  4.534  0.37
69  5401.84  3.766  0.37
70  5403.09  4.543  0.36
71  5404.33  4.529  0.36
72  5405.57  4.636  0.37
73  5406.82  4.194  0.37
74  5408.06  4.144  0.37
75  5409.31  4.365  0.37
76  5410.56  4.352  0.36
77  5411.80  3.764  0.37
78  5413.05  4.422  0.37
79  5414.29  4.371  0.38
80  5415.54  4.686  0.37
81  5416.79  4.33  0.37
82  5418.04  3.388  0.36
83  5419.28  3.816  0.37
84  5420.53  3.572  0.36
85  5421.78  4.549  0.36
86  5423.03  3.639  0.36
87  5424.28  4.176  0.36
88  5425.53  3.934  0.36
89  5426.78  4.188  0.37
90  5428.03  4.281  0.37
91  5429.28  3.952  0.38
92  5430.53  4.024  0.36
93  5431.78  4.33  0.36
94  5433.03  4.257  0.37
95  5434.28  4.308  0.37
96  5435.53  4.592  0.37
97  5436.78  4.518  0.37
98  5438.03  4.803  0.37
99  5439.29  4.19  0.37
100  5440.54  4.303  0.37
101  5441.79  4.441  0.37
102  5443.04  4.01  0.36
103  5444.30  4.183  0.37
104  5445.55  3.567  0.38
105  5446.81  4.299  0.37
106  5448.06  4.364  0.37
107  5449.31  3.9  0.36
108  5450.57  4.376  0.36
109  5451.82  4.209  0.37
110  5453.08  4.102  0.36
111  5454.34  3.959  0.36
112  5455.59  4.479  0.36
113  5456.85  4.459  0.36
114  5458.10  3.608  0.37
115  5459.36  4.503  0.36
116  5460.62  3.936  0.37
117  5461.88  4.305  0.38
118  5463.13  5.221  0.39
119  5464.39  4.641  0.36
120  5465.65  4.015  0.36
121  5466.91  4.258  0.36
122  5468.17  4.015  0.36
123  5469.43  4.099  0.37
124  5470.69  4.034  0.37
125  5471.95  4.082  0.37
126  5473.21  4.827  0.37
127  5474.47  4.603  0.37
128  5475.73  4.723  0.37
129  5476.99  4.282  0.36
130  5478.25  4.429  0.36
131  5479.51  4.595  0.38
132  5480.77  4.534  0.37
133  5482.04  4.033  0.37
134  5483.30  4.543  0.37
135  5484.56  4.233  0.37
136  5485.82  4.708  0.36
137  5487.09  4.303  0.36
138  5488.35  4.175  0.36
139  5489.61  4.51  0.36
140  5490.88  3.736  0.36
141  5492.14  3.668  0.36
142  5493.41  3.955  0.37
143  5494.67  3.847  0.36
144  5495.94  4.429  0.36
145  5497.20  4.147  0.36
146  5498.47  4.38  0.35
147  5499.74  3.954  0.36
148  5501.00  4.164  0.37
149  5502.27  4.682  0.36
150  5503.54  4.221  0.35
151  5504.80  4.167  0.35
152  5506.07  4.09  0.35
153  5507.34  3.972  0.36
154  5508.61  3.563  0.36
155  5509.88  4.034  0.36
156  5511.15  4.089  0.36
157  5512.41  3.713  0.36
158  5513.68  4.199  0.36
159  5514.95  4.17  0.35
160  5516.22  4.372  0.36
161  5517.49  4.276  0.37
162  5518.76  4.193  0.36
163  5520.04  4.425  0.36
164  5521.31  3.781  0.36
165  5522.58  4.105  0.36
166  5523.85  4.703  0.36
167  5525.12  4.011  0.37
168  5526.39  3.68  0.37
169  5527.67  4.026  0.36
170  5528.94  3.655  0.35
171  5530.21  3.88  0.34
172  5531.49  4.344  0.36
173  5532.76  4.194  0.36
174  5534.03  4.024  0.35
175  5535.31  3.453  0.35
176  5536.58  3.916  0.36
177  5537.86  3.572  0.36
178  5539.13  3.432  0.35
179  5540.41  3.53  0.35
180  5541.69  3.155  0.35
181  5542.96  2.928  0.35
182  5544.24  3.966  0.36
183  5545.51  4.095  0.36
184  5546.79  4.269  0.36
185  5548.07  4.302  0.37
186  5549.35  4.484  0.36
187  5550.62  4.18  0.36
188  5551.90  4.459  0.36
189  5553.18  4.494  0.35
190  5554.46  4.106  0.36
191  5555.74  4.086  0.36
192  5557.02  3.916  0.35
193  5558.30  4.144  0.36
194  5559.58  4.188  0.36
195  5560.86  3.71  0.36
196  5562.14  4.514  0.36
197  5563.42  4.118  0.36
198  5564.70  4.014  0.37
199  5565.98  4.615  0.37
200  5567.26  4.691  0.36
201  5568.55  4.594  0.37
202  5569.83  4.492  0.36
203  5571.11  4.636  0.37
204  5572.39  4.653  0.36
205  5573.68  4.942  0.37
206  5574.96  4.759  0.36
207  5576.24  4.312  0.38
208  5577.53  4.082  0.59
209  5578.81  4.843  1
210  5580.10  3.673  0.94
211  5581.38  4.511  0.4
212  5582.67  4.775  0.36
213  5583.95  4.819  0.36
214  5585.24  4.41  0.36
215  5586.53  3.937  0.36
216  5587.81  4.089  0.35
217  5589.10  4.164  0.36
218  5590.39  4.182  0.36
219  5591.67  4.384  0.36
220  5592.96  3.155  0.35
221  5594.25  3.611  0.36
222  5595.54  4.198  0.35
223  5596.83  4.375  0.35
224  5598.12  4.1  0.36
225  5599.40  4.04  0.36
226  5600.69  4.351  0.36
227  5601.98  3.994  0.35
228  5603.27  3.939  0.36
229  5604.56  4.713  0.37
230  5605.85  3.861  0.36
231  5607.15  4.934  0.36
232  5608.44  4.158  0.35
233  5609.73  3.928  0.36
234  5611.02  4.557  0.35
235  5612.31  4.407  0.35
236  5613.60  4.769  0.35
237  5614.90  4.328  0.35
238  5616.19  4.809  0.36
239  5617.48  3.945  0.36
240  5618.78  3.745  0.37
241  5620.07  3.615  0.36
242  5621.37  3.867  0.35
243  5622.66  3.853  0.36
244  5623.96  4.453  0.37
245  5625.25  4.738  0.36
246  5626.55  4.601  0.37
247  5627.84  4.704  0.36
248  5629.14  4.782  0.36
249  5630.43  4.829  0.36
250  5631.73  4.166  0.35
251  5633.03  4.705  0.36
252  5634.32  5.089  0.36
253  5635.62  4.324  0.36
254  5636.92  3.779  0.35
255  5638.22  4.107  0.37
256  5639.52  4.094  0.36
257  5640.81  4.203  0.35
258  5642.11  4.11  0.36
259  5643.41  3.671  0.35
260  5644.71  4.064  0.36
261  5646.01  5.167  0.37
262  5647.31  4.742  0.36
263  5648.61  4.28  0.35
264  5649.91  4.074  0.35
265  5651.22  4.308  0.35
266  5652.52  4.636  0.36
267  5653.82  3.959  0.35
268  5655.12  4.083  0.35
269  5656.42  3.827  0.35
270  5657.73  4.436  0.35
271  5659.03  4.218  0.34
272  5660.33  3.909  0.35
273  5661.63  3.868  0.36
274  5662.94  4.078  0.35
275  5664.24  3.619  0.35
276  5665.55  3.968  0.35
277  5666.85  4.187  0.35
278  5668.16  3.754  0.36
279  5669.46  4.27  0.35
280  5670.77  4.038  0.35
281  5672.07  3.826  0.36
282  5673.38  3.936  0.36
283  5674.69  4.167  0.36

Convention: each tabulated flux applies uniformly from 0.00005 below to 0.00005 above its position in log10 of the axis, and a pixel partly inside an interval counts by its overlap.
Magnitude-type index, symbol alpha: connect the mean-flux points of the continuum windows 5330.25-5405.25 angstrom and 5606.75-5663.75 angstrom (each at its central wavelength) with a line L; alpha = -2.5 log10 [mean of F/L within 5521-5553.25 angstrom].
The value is 0.06 mag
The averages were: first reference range 3.99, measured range 3.94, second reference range 4.29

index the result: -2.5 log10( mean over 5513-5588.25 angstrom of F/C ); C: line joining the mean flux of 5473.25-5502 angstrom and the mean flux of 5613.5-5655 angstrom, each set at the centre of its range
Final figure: 0.034 mag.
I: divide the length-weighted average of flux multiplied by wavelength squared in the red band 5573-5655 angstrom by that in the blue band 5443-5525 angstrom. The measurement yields 1.07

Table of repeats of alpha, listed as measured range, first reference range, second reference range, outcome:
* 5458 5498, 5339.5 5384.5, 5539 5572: -0.06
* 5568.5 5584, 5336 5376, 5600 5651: -0.07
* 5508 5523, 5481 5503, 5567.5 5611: 0.04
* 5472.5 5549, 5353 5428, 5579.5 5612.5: 0.01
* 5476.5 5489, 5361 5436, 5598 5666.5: -0.05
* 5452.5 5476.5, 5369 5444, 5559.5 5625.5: -0.03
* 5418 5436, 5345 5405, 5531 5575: -0.01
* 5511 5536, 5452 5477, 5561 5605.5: 0.06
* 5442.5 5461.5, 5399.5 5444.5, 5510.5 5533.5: 0.01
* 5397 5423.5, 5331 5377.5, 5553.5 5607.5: -0.04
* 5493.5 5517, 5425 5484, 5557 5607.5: 0.04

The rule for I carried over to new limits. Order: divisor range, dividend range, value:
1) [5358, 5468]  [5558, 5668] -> 1.10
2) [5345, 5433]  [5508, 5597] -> 1.08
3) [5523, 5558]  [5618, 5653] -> 1.13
